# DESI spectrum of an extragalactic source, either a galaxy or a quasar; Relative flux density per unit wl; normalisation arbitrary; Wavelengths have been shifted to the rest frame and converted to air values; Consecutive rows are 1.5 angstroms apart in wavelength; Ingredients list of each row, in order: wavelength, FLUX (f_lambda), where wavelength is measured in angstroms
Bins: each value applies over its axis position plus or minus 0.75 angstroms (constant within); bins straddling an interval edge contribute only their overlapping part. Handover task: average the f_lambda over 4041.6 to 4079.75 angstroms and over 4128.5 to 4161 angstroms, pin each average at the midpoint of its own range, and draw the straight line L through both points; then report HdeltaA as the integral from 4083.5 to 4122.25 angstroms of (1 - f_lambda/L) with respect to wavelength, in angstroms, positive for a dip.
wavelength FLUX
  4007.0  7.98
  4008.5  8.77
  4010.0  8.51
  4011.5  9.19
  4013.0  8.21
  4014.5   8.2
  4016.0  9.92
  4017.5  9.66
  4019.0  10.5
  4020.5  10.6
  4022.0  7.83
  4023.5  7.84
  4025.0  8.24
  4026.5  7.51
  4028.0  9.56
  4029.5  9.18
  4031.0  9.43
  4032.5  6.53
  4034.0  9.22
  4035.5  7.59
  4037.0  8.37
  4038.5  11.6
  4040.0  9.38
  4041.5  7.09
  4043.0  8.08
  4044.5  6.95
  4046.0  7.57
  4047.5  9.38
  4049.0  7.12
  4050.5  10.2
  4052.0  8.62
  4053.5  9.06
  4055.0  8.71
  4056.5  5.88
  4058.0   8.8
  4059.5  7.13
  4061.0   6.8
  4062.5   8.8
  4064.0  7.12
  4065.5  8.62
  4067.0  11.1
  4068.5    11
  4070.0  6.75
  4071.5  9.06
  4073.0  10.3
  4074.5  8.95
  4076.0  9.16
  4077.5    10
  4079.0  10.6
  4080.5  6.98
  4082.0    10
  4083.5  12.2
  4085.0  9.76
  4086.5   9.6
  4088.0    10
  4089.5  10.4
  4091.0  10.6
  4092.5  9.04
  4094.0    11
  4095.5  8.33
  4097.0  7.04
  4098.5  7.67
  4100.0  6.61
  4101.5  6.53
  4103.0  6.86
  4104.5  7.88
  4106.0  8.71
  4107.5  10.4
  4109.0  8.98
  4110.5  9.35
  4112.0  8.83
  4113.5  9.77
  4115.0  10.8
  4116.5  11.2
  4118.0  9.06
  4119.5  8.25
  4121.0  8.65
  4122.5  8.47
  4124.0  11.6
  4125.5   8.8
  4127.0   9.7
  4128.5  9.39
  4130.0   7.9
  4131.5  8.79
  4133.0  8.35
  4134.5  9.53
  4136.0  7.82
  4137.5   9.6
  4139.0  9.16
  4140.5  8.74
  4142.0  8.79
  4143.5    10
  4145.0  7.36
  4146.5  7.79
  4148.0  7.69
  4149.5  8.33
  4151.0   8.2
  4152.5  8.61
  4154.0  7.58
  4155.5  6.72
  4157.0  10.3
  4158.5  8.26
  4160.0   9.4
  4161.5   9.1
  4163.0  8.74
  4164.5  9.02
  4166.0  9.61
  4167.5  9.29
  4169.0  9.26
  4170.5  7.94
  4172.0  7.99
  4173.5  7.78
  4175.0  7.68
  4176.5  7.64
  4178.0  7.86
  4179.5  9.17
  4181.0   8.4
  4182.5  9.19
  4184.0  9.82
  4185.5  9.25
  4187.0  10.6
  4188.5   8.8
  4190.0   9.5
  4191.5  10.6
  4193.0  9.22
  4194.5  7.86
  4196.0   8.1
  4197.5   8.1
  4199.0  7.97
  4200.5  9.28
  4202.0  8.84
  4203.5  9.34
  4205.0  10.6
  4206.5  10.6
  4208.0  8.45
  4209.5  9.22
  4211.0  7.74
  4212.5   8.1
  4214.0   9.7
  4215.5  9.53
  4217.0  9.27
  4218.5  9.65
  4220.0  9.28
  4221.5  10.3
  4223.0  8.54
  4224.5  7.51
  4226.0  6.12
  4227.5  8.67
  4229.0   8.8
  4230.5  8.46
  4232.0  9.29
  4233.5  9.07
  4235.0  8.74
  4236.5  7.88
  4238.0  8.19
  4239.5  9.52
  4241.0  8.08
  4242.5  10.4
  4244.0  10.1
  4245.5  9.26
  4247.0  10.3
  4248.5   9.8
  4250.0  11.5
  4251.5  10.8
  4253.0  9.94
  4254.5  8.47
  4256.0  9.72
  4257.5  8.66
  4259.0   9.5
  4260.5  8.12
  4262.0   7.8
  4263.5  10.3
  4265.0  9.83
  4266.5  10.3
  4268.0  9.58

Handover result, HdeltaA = -2.2 angstroms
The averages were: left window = 8.6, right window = 8.54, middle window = 9.07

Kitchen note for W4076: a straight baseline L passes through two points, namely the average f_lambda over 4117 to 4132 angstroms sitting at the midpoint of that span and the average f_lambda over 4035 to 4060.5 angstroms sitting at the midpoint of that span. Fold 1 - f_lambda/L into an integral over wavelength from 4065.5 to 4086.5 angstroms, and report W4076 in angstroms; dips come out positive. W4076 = -2.5 angstroms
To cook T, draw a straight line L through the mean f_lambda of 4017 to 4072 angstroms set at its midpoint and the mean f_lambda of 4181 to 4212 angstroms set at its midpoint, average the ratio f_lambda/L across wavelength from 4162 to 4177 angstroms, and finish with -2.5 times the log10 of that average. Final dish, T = 0.06 mag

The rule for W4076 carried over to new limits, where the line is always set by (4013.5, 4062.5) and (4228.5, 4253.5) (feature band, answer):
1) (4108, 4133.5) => -1.2 angstroms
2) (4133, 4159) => 1.4 angstroms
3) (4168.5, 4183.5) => 1.4 angstroms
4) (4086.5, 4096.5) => -1.2 angstroms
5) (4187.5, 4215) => 0.7 angstroms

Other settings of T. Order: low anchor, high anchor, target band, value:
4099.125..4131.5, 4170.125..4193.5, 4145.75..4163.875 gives 0.061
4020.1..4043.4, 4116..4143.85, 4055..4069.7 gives 0.056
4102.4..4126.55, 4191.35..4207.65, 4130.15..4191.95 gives 0.052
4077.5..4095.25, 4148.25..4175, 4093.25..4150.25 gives 0.061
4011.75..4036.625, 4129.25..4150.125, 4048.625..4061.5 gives 0.080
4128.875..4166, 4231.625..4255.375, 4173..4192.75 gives -0.005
